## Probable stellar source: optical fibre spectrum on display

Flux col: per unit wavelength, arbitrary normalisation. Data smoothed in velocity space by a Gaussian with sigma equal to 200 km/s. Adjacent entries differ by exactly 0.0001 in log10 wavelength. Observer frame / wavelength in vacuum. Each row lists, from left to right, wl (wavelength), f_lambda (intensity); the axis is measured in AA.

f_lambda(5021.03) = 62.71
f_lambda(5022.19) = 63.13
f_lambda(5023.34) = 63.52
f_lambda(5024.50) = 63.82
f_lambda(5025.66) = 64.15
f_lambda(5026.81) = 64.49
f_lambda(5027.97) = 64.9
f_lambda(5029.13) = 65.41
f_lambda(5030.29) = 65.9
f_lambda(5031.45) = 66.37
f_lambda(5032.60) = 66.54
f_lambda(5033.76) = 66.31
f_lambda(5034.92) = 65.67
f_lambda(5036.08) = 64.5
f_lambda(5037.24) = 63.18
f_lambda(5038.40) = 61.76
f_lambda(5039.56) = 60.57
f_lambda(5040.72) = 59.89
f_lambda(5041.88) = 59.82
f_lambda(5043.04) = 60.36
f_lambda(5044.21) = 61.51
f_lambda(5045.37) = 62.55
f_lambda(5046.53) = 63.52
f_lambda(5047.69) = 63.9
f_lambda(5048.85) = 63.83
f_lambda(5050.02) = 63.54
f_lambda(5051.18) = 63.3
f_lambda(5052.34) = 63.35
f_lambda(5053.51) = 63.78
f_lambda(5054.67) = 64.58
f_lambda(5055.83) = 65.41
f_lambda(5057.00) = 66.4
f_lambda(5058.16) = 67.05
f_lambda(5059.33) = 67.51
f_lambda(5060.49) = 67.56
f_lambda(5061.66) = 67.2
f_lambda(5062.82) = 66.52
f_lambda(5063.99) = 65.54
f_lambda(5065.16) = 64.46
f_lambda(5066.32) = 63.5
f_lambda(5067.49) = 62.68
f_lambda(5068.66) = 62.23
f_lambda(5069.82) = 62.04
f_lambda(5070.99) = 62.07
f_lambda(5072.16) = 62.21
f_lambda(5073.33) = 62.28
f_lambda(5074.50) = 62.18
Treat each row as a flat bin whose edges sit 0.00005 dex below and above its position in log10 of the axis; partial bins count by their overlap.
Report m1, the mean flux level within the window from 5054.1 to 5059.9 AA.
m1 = 66.2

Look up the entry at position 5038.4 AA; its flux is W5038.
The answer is 61.76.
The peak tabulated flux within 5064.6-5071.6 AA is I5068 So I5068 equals 64.46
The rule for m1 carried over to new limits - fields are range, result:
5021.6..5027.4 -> 63.8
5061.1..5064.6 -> 66.4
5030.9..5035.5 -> 66.3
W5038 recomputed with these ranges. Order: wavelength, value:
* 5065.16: 64.46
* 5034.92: 65.67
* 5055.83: 65.41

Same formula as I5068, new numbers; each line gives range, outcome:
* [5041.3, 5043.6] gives 60.36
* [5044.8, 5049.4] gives 63.9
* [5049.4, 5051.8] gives 63.54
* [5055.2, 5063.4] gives 67.56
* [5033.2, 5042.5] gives 66.31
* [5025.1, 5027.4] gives 64.49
